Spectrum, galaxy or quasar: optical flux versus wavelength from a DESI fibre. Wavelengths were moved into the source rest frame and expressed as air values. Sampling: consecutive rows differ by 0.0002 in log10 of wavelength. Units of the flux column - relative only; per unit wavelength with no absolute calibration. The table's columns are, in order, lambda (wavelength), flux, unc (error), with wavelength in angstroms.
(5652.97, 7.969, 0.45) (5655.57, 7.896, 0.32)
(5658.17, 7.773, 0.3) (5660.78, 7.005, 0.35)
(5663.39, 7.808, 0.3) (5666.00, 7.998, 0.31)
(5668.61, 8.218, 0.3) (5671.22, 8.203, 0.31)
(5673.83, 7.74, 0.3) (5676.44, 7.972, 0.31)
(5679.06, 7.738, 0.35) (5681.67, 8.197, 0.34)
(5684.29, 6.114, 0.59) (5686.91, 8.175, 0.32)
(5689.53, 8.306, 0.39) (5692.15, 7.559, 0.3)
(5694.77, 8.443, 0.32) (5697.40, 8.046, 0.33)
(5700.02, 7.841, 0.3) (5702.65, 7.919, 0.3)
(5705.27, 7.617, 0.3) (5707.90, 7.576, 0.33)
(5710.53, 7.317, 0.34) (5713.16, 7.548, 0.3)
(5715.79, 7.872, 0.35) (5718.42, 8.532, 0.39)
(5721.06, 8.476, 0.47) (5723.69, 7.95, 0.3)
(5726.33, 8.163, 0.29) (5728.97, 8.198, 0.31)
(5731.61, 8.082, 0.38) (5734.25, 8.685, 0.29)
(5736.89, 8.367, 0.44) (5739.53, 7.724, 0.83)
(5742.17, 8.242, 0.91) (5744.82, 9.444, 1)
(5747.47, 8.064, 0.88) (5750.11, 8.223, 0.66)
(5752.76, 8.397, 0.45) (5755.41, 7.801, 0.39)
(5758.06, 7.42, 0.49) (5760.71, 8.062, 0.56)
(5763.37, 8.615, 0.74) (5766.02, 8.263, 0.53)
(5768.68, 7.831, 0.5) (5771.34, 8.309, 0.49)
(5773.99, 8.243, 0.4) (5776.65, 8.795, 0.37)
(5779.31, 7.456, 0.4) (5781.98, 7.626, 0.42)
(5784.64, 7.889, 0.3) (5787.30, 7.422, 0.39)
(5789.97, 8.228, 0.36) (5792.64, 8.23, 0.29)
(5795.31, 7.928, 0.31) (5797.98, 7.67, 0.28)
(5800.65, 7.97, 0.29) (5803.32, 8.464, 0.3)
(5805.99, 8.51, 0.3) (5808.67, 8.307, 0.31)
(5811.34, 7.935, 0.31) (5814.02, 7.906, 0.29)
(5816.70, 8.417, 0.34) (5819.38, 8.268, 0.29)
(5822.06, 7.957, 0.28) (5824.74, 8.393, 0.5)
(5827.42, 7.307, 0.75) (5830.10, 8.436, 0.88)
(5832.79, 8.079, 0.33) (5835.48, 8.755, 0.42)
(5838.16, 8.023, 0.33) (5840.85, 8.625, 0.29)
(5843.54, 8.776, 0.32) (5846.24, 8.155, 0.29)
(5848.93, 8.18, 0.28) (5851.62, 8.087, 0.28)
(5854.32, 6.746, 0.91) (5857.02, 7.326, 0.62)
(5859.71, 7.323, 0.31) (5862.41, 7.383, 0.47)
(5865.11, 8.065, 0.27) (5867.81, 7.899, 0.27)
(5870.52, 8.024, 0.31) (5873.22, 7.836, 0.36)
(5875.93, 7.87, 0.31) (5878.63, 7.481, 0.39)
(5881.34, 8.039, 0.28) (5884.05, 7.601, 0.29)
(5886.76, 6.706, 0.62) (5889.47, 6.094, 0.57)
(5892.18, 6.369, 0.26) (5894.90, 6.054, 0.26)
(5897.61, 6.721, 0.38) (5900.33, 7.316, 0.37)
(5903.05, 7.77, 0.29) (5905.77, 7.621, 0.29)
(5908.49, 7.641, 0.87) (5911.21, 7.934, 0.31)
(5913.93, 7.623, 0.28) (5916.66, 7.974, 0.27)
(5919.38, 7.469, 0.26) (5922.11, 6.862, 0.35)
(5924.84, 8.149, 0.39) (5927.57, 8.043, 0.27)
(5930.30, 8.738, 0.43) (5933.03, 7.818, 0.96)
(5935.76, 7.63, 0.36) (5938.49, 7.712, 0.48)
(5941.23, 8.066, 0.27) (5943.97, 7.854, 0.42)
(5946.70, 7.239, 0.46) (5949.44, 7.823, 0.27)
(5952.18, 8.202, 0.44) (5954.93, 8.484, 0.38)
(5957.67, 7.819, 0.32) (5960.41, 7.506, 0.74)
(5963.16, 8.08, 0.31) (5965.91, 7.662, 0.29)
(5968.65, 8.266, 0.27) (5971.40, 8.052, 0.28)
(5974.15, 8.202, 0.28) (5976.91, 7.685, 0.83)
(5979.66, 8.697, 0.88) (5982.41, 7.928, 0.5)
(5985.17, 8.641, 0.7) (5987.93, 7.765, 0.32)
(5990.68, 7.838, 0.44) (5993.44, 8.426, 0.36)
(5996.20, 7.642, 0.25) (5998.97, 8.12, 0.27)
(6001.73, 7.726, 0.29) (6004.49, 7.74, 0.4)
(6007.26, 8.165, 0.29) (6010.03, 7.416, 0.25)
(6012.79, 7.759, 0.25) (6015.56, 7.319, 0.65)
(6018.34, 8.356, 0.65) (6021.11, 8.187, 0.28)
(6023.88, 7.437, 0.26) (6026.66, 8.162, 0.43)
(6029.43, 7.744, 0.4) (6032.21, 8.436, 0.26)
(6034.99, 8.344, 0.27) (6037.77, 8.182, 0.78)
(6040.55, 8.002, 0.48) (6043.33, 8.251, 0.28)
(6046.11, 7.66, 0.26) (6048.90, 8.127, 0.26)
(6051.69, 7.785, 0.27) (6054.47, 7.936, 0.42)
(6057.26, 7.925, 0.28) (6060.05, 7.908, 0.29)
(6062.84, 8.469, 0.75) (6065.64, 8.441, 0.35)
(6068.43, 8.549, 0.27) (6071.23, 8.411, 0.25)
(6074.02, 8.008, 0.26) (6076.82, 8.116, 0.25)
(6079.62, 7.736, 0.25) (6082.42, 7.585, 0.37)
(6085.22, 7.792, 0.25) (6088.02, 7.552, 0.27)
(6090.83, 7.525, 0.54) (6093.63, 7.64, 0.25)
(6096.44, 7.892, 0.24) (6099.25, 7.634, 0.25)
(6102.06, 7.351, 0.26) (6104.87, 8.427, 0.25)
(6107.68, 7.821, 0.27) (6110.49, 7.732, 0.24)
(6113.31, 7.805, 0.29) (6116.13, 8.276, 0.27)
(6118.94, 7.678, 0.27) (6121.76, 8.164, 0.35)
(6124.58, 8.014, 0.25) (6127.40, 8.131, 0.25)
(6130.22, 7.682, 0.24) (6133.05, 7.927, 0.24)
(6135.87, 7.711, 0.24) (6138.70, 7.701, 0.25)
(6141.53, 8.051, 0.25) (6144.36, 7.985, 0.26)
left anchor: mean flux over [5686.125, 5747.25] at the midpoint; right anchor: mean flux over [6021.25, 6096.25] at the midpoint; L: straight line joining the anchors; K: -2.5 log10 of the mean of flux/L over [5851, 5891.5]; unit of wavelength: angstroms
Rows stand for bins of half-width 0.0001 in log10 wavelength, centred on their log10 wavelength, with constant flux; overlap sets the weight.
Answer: 0.08 mag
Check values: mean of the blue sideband 8.09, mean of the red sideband 7.99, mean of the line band 7.47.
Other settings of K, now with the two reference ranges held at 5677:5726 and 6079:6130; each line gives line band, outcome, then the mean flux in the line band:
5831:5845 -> -0.08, 8.44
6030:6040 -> -0.06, 8.24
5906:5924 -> 0.03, 7.6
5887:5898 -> 0.23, 6.32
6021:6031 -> 0.00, 7.85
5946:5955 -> -0.01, 7.9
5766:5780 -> -0.04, 8.17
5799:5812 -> -0.05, 8.24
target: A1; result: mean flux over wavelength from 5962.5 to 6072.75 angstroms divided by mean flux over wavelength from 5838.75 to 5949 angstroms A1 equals 1.05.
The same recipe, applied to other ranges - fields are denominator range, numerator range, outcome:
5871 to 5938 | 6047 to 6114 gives 1.06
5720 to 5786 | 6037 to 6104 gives 0.97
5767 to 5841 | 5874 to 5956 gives 0.93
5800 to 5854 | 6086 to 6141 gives 0.95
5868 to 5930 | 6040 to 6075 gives 1.09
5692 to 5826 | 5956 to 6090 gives 0.99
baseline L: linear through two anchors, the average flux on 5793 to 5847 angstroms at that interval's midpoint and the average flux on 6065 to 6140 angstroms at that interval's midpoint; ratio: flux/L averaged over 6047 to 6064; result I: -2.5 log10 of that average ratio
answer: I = -0.01 mag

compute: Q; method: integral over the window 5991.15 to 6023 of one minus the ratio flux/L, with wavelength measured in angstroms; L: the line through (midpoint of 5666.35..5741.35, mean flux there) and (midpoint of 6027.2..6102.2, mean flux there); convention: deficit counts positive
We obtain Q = 0.3 angstroms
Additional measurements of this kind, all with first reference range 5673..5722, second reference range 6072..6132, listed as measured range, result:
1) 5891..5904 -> 1.7 angstroms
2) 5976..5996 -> -0.7 angstroms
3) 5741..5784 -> -1.8 angstroms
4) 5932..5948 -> 0.2 angstroms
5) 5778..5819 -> -0.9 angstroms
